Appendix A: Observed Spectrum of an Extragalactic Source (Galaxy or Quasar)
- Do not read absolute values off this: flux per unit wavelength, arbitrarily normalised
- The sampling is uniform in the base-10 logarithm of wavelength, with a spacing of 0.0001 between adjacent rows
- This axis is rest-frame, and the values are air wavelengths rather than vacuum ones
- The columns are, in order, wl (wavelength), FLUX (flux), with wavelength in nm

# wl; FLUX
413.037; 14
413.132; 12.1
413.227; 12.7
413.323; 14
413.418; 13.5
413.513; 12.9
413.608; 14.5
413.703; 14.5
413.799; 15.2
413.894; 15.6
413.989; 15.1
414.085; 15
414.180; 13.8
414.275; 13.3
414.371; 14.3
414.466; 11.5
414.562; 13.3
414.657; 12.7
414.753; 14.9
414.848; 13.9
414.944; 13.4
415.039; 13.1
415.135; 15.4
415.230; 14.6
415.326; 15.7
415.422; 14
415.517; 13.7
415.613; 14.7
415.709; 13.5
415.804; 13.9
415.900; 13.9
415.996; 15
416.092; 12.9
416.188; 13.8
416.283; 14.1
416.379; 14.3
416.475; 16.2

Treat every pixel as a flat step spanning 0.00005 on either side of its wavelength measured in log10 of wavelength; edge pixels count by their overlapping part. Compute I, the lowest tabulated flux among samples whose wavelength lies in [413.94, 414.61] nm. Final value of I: 11.5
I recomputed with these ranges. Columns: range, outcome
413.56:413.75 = 14.5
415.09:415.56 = 13.7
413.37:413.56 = 12.9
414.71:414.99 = 13.4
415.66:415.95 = 13.5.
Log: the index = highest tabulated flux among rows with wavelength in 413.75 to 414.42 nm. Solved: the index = 15.6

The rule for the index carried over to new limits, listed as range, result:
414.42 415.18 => 15.4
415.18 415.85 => 15.7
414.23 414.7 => 14.3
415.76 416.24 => 15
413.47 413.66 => 14.5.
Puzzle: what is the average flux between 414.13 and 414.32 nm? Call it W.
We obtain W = 13.6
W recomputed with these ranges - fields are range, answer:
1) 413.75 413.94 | 15.4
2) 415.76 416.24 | 13.9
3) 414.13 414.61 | 13.3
